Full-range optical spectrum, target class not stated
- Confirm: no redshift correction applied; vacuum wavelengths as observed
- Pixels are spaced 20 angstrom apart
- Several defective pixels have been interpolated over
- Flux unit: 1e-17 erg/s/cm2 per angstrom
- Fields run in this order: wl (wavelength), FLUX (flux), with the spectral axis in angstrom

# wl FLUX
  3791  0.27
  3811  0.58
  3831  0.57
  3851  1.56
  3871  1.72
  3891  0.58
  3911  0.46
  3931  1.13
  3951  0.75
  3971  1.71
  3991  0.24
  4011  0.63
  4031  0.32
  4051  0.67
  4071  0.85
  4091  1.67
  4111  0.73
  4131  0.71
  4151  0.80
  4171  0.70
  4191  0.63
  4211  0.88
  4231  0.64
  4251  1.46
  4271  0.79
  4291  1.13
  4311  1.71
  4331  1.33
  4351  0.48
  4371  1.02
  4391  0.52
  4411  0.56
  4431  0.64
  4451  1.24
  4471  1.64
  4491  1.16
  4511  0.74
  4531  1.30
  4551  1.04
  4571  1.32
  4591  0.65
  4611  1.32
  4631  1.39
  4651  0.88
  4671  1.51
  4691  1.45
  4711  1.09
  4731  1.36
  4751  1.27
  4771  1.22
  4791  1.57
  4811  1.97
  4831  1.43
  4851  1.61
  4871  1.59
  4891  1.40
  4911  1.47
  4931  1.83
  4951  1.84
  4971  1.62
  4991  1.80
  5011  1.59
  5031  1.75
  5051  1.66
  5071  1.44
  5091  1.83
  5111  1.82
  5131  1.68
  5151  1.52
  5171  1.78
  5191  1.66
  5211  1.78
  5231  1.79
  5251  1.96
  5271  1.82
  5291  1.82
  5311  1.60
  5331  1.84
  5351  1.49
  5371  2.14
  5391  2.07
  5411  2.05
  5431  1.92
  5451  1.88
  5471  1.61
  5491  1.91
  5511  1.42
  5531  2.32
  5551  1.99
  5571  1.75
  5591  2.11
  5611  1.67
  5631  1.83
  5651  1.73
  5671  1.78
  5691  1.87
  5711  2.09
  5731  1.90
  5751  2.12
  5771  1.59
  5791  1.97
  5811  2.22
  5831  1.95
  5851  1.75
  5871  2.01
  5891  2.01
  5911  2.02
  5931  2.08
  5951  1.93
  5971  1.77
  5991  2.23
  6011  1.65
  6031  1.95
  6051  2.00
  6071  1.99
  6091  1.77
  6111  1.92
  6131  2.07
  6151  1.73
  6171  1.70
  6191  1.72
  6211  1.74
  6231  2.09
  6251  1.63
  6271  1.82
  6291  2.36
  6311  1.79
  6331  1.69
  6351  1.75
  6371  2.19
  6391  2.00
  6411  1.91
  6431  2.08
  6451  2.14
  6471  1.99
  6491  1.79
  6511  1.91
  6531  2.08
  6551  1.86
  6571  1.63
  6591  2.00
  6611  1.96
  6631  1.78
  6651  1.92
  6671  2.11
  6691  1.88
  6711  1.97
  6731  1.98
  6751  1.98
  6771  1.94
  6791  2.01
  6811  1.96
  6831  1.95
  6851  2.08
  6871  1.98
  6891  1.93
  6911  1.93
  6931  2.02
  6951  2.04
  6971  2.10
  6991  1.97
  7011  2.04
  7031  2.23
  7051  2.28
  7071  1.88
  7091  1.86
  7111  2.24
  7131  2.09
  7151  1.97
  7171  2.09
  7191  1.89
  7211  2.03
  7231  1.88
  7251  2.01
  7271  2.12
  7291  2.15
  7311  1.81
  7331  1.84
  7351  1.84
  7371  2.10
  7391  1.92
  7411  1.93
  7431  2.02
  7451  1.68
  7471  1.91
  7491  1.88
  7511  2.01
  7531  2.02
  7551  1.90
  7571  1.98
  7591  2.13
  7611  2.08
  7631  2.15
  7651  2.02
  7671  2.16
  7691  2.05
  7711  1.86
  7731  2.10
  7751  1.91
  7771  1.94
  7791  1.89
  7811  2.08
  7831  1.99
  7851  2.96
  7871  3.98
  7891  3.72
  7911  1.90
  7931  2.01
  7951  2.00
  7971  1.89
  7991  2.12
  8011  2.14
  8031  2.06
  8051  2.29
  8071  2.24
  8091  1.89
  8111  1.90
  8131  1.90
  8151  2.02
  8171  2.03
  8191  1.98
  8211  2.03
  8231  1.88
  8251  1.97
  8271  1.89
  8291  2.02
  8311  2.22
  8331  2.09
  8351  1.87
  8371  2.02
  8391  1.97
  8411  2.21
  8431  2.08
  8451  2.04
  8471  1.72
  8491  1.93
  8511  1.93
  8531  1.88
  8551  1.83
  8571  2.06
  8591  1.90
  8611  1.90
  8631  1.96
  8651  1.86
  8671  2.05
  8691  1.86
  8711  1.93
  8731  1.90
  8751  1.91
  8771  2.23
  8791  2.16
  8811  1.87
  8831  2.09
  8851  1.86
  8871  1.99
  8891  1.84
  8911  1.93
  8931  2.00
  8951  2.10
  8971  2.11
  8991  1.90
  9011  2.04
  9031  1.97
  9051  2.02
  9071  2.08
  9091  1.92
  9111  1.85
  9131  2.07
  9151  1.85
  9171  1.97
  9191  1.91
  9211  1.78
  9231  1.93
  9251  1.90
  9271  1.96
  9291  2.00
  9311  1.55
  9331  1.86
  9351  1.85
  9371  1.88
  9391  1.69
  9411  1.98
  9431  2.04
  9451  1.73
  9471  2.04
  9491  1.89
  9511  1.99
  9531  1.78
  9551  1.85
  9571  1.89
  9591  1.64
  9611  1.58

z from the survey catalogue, 0.20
